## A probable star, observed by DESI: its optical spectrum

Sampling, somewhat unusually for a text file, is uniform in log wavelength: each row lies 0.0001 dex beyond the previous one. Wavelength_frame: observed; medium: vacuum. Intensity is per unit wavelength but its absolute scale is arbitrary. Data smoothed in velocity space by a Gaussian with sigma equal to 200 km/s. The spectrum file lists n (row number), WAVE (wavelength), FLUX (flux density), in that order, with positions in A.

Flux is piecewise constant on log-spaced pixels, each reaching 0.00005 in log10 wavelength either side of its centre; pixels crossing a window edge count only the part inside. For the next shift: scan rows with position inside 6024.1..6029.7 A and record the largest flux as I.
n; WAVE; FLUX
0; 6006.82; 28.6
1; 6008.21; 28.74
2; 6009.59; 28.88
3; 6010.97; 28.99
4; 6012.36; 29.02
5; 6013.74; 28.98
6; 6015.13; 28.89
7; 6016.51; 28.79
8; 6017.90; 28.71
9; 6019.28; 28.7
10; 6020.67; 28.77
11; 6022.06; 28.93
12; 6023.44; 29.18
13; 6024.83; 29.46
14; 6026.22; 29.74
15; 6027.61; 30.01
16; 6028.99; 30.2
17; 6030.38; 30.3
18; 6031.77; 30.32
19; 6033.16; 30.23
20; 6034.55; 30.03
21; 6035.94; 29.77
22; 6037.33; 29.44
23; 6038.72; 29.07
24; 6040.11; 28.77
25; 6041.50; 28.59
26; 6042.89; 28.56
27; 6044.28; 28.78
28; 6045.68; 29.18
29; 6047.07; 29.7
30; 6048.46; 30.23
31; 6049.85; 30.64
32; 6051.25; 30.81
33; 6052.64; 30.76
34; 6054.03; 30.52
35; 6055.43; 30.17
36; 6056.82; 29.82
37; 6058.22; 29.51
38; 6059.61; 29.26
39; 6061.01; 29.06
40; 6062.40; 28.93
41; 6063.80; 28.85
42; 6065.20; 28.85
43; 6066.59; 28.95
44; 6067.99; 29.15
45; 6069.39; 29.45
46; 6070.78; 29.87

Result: 30.2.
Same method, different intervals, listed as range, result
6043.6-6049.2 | 30.23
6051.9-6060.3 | 30.76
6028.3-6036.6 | 30.32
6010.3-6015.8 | 29.02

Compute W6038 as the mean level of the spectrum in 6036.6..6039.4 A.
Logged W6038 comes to 29.3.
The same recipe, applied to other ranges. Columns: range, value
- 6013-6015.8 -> 28.9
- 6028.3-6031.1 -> 30.3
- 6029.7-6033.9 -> 30.3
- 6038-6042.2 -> 28.8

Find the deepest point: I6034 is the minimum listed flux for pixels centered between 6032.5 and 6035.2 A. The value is 30.03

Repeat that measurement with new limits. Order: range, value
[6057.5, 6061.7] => 29.06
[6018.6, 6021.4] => 28.7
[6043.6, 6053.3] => 28.78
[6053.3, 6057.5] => 29.82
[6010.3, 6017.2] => 28.79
